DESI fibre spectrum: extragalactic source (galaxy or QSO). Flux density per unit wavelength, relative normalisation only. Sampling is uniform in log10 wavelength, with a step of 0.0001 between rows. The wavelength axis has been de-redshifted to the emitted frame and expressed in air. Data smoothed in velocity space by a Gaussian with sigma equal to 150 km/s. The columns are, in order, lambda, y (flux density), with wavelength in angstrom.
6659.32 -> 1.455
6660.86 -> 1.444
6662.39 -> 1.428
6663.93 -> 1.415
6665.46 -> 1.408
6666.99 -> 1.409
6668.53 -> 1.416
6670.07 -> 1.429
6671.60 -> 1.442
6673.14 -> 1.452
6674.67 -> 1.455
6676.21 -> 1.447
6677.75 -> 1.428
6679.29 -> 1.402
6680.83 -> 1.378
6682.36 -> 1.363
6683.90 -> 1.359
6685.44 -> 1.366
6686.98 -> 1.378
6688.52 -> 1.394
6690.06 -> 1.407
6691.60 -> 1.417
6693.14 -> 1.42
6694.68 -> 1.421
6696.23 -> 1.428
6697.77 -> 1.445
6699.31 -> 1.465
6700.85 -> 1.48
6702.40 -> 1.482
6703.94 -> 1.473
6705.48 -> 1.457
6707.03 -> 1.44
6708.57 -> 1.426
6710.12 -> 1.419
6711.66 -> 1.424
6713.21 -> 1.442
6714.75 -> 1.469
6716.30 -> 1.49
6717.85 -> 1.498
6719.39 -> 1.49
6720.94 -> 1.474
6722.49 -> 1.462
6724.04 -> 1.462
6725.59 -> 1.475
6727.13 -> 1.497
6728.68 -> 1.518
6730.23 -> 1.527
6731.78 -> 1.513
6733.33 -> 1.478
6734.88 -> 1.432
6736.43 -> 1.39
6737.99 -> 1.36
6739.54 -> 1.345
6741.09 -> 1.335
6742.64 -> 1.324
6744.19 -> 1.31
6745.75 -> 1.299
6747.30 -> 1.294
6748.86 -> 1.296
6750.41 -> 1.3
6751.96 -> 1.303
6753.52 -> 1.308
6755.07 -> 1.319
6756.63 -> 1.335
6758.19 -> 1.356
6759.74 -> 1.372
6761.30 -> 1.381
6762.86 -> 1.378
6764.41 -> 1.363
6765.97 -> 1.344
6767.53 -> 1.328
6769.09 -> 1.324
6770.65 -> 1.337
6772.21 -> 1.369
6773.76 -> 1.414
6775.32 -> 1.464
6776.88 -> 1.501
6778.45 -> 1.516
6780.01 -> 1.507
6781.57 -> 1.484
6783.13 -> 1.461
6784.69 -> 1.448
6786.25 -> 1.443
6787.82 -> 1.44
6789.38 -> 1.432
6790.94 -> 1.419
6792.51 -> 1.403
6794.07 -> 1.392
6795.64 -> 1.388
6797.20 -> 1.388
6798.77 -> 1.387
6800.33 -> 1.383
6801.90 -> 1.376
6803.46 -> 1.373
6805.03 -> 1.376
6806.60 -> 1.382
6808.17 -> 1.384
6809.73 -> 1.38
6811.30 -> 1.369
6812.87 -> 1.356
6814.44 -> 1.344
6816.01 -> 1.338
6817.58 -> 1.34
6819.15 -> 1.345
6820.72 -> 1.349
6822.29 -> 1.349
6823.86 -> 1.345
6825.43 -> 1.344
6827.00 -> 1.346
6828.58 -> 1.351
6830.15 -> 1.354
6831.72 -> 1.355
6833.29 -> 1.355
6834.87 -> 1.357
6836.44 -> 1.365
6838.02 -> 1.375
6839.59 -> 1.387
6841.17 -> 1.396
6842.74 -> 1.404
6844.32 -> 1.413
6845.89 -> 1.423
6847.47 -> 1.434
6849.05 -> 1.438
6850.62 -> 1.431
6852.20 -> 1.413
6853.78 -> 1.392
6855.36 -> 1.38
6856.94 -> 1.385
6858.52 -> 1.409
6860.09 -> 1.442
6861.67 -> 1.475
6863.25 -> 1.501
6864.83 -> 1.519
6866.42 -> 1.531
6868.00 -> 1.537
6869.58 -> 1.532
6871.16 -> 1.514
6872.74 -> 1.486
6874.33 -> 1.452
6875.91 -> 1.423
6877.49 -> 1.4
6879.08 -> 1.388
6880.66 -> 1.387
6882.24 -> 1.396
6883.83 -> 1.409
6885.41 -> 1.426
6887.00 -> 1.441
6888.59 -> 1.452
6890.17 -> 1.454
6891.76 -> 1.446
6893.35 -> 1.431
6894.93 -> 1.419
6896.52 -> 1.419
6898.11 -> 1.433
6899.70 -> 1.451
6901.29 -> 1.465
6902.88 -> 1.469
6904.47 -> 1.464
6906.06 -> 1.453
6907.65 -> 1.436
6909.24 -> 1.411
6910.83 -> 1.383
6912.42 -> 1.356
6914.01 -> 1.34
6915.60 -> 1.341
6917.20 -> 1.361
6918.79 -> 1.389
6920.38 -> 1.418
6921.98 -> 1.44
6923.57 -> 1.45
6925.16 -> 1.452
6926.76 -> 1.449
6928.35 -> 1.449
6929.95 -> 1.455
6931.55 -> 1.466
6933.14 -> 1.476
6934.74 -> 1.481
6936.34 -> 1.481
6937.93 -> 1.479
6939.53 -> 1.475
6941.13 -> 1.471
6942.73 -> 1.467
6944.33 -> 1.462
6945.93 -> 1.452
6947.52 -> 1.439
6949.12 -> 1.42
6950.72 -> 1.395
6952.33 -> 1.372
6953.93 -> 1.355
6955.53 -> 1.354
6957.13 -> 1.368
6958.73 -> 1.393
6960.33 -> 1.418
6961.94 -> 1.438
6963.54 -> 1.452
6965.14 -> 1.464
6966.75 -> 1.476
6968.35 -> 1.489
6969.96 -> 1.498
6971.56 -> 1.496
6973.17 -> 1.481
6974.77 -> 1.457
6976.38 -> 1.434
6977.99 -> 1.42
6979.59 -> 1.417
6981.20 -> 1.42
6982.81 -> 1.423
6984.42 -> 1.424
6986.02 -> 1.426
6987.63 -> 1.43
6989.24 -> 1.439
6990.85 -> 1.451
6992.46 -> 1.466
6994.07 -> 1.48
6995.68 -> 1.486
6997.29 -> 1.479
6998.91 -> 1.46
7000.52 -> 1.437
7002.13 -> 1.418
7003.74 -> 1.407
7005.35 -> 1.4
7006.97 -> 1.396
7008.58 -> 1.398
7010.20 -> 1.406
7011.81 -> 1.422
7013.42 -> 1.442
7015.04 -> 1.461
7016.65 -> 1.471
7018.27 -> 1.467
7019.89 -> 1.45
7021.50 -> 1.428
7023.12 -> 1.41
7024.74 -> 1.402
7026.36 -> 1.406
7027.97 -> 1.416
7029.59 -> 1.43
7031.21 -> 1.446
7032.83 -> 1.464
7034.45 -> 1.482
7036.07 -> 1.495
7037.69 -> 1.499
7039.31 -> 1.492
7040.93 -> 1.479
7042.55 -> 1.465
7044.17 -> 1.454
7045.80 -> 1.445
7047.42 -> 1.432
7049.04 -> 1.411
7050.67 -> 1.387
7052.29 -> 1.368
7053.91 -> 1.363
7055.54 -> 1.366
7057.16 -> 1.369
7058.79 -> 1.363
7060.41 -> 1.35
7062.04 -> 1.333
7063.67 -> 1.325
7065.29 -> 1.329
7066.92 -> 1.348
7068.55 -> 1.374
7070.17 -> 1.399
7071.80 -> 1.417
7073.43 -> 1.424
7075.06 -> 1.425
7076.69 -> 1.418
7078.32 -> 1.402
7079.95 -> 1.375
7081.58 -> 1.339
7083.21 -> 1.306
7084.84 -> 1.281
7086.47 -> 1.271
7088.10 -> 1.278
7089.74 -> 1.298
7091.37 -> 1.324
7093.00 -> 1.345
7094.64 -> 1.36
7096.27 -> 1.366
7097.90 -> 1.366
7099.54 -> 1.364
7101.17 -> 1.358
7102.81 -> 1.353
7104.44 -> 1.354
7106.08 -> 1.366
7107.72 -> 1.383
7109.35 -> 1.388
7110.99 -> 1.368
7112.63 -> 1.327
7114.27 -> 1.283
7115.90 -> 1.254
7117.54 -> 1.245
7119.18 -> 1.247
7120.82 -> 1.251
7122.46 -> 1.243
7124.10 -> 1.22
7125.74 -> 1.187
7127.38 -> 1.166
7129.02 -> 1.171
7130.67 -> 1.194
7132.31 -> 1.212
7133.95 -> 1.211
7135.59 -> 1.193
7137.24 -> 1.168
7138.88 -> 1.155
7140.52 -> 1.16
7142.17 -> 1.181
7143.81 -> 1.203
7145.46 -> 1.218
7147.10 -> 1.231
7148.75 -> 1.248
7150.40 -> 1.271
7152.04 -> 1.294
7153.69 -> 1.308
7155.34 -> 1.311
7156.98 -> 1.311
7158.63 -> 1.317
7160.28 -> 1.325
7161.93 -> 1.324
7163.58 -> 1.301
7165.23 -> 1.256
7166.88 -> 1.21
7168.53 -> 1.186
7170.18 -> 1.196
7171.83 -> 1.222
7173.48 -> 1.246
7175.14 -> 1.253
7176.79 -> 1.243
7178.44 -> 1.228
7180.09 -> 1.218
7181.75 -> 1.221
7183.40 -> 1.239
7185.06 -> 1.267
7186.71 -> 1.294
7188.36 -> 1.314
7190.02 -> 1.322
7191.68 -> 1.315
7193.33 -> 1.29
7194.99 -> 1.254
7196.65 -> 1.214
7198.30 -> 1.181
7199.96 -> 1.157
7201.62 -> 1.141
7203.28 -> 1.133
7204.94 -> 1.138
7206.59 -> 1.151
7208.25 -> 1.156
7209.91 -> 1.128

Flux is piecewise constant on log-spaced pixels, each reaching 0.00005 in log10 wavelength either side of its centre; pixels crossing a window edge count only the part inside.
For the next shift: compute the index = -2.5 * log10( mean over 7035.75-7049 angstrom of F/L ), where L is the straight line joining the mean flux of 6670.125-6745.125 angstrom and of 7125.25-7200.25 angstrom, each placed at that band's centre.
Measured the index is -0.14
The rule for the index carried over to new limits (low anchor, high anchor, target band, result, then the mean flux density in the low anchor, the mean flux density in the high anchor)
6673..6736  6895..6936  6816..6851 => 0.05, 1.45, 1.43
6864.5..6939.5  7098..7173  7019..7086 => -0.06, 1.44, 1.26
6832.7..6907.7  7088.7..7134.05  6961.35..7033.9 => -0.06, 1.43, 1.29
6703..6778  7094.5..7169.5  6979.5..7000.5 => -0.10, 1.4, 1.27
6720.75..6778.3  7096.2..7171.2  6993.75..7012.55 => -0.10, 1.39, 1.27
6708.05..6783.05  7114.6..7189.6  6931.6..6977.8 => -0.10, 1.41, 1.24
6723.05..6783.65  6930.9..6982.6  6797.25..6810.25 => 0.02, 1.39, 1.44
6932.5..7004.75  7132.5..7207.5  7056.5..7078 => -0.03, 1.44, 1.24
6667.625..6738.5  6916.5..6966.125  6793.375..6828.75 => 0.06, 1.44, 1.43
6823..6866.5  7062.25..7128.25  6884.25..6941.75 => -0.04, 1.4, 1.33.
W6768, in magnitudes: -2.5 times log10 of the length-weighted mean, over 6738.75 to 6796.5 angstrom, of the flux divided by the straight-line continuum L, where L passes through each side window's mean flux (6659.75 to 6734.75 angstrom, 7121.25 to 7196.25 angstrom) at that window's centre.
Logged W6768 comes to 0.02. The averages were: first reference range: 1.44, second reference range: 1.24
